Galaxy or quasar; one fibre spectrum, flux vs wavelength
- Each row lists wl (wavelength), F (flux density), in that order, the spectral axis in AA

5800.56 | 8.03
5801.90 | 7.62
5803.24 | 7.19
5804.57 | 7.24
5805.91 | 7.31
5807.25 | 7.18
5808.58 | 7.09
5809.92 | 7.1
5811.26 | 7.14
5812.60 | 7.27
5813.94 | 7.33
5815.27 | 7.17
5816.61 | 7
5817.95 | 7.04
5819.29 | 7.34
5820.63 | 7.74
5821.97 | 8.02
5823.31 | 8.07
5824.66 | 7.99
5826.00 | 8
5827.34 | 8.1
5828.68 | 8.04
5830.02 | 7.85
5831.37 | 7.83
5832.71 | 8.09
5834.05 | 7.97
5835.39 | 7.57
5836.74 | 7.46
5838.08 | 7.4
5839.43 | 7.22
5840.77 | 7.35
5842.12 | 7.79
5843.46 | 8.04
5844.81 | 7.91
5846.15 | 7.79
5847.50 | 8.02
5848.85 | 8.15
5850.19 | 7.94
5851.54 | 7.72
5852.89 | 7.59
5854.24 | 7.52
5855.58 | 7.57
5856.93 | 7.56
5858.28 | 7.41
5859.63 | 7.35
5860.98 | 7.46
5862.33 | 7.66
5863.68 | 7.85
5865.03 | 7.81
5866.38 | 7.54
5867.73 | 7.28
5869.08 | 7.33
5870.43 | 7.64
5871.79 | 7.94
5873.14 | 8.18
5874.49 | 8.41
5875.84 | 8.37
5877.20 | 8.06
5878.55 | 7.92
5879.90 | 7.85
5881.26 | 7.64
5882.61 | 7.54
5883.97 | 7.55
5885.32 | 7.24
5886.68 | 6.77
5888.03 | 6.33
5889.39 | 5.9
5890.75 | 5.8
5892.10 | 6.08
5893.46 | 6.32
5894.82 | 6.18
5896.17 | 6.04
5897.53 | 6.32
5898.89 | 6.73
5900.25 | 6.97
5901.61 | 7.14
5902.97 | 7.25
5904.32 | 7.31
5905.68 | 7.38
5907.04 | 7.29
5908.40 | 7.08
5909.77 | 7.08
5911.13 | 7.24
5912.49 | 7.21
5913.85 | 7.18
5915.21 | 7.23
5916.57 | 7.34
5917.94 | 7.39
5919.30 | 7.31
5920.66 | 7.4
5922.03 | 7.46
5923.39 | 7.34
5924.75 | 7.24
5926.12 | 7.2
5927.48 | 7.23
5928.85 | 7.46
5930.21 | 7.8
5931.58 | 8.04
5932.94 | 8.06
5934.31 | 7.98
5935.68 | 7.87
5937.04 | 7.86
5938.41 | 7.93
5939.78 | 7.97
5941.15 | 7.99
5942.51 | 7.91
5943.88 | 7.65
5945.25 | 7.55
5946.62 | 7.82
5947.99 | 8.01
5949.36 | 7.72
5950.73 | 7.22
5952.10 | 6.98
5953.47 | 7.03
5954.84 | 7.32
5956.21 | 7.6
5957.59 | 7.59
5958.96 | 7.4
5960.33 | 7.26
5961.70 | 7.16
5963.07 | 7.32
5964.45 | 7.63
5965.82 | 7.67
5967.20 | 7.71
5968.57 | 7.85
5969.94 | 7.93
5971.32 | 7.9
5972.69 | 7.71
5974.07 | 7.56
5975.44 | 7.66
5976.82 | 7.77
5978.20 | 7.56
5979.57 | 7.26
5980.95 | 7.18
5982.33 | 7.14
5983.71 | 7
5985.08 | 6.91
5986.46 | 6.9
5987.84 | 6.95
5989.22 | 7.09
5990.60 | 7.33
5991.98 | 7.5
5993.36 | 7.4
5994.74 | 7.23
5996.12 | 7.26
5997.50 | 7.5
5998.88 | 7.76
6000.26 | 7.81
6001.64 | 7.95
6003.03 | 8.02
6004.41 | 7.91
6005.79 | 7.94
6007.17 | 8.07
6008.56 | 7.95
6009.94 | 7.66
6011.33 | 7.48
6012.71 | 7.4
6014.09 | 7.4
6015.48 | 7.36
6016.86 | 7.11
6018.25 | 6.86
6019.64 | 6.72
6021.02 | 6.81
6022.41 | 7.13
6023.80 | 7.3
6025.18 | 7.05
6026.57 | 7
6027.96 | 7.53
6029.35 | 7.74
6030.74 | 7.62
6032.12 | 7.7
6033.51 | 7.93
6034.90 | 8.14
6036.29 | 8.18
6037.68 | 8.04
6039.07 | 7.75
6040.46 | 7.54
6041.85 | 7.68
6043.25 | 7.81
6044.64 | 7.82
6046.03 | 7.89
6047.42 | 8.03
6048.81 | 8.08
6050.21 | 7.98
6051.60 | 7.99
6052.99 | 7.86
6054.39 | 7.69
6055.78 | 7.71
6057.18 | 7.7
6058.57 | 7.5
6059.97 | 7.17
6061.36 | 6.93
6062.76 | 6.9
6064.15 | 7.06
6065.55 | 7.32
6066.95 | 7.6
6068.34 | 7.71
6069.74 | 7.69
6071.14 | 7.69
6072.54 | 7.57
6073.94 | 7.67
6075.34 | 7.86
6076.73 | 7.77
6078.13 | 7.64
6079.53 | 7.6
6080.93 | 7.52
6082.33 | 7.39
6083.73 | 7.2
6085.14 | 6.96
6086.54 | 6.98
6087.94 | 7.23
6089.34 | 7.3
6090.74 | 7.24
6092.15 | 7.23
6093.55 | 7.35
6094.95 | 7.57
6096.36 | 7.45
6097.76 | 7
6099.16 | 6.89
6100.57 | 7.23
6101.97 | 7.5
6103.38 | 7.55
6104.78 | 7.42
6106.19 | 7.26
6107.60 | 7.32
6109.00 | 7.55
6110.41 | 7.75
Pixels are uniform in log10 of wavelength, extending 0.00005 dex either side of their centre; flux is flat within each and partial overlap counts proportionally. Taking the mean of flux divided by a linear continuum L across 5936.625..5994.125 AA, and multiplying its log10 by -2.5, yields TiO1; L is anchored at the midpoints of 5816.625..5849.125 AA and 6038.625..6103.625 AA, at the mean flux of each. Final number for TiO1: 0.02 mag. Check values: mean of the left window 7.76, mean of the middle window 7.49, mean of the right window 7.5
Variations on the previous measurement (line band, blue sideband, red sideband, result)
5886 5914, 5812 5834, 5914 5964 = 0.130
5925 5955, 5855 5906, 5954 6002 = -0.042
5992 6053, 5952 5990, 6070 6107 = -0.032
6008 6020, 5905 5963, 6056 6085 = 0.021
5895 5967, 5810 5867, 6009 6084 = 0.030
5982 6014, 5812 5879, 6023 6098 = 0.016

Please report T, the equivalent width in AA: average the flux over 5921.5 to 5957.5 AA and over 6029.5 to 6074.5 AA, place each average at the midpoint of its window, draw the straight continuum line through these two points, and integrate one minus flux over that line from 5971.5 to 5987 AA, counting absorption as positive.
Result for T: 0.6 AA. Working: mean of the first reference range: 7.62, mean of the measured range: 7.36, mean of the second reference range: 7.69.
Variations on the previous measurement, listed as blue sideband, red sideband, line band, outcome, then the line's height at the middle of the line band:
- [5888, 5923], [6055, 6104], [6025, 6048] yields -1.5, 7.27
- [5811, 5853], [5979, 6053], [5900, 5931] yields 1.3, 7.62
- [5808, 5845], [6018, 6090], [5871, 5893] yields 0.7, 7.58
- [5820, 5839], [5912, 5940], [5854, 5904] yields 2.9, 7.7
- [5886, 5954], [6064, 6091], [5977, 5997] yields 0.3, 7.33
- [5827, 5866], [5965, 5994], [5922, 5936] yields -0.1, 7.54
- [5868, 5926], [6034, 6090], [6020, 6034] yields 0.3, 7.52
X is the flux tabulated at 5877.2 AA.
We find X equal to 8.06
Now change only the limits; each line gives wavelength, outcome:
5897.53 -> 6.32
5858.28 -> 7.41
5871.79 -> 7.94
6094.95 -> 7.57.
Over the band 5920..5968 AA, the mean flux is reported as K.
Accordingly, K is 7.58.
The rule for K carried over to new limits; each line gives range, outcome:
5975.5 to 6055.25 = 7.54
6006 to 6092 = 7.53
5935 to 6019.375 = 7.53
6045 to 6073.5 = 7.61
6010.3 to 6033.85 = 7.3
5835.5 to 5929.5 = 7.35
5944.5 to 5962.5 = 7.44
